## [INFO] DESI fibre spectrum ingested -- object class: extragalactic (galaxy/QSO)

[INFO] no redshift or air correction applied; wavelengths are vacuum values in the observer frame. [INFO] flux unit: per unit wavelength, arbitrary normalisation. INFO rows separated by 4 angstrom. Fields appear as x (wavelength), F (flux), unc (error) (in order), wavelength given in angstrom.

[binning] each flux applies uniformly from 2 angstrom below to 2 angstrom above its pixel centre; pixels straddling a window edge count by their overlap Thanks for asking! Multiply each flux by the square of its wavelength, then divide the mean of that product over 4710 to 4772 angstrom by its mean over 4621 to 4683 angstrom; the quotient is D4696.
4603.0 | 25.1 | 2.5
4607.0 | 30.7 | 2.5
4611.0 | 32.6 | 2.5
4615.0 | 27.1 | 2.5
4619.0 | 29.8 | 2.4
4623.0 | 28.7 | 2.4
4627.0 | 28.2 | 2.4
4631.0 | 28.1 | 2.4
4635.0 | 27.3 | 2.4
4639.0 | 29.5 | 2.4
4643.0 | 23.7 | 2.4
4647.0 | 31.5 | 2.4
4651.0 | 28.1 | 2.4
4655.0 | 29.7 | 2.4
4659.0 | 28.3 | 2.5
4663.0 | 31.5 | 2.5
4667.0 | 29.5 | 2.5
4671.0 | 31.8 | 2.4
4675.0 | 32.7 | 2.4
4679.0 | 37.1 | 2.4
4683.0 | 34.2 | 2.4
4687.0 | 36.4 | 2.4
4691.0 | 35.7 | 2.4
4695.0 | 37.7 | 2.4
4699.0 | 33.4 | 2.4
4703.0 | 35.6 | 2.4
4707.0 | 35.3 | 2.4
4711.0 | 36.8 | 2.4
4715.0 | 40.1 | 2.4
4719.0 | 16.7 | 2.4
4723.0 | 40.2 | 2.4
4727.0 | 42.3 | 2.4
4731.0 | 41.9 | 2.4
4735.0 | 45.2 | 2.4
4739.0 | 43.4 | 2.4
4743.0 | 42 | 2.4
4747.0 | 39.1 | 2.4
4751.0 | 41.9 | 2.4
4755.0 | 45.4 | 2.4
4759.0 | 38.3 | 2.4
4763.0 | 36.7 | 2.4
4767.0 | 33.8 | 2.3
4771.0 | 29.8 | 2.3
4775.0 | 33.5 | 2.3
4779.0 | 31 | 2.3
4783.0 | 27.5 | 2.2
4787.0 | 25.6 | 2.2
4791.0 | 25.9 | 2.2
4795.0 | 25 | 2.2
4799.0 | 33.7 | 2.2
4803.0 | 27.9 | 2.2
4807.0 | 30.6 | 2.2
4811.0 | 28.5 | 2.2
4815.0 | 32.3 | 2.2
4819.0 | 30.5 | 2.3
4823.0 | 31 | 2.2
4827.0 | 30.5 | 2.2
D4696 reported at 1.3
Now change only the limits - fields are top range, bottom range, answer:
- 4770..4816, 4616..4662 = 1.09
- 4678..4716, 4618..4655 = 1.31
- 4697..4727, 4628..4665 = 1.24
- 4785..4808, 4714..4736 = 0.77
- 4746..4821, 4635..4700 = 1.07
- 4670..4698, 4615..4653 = 1.27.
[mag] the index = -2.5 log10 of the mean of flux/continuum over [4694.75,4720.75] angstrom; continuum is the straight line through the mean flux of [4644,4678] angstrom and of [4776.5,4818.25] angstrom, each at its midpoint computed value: -0.13 mag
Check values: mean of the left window 30.4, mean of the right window 28.9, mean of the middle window 33.5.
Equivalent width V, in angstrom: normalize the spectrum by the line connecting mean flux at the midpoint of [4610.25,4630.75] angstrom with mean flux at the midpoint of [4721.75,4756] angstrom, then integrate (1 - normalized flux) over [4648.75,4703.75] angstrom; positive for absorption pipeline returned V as 3.8 angstrom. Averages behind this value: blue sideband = 29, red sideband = 42.3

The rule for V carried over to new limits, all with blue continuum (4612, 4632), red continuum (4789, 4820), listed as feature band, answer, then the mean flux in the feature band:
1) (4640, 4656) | 0.26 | 28.2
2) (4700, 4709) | -1.97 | 35.2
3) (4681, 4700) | -4.44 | 35.6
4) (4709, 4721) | -0.94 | 31.2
